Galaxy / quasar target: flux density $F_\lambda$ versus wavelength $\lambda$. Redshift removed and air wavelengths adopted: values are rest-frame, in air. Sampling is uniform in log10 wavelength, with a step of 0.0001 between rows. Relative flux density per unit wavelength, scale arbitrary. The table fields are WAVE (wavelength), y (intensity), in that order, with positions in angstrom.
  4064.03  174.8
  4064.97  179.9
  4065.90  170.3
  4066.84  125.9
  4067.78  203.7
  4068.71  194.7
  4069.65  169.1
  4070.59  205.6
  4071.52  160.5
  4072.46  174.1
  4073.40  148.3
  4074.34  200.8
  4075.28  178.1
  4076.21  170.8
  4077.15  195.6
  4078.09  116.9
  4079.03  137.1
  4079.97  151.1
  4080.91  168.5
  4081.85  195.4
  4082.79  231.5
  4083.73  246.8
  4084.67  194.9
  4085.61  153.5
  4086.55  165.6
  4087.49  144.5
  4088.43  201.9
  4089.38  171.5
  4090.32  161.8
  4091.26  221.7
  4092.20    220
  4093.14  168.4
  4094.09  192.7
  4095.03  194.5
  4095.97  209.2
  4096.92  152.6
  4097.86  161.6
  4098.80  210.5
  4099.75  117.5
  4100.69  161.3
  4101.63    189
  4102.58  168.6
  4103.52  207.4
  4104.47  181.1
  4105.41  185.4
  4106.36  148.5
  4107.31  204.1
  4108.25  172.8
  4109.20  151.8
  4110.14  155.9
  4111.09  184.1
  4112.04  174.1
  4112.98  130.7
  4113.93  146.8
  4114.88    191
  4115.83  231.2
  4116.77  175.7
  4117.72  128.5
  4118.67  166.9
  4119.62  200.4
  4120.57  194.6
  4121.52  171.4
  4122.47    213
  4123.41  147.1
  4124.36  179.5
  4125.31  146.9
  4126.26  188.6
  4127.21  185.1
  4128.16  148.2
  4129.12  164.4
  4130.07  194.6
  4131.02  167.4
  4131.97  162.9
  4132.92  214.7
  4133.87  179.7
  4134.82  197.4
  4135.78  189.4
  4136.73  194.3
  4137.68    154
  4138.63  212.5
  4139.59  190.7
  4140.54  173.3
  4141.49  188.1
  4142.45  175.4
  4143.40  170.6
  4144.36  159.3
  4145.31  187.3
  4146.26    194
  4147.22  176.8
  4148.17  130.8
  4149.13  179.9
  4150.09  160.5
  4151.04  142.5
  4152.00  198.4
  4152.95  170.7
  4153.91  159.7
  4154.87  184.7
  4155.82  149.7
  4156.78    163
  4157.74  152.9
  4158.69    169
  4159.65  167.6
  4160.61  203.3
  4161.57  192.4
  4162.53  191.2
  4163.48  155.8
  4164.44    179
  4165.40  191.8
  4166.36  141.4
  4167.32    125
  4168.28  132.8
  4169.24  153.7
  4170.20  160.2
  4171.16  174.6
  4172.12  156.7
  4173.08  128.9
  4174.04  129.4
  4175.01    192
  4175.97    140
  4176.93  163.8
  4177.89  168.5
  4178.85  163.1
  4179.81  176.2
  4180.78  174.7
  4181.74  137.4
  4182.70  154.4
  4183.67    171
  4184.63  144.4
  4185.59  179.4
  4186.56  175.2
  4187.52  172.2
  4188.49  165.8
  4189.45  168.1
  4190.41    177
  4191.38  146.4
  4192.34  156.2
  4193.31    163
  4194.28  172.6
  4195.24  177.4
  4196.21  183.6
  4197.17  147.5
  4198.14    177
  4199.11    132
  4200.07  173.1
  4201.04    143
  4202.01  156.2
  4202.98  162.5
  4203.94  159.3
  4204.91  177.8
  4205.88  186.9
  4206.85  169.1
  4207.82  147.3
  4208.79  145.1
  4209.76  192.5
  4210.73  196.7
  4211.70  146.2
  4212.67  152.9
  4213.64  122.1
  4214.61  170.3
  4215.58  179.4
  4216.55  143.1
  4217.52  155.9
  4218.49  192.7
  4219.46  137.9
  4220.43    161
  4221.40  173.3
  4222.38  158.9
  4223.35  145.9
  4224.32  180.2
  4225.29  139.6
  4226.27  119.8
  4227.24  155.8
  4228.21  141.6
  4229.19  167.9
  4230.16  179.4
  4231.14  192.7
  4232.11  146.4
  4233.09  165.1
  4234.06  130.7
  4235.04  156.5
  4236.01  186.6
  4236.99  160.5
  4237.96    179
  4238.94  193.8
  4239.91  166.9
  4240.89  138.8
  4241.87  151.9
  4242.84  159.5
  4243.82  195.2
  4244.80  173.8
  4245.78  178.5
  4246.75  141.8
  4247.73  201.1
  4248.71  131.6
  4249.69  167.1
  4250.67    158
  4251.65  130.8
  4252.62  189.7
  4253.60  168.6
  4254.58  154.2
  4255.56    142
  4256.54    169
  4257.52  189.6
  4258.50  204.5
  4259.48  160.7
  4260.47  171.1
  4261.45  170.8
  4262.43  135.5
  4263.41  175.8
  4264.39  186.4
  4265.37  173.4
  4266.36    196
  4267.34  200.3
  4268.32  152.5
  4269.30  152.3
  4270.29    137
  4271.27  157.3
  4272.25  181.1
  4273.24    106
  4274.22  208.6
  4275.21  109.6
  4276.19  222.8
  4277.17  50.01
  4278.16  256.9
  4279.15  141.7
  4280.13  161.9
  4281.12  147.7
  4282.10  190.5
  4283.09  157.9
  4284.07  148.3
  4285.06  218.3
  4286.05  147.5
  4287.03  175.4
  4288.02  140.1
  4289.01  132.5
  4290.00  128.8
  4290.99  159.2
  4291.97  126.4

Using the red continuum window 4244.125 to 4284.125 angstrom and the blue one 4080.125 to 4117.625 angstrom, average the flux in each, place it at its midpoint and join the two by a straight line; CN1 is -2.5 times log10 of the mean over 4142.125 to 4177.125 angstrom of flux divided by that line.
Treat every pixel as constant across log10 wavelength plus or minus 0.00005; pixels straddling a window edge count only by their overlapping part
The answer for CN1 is 0.06 mag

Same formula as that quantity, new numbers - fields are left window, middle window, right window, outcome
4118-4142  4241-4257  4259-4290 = 0.02 mag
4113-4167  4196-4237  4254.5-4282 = 0.06 mag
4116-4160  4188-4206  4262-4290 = 0.04 mag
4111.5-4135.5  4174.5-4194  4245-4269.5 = 0.05 mag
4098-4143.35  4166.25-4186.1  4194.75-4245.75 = 0.09 mag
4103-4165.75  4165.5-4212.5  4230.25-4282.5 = 0.06 mag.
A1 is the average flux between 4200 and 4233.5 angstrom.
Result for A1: 161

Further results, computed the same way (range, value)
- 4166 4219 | 161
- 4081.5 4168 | 177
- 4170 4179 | 157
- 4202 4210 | 166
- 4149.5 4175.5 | 164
